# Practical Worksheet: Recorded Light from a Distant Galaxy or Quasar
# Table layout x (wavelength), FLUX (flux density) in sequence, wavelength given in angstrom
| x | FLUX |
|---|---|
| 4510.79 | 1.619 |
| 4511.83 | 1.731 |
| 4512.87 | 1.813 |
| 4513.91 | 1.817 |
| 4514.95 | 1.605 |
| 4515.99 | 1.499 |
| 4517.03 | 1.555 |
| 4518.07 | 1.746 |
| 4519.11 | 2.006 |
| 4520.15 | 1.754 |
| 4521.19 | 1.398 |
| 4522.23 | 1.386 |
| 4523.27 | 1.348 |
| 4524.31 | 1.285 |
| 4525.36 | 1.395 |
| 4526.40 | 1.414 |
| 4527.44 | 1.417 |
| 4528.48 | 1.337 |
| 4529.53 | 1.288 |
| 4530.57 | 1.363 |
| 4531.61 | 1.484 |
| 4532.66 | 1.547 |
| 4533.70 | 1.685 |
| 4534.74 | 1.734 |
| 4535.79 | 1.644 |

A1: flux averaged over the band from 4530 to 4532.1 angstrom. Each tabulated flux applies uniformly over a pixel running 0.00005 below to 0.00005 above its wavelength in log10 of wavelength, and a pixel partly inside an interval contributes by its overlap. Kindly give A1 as 1.42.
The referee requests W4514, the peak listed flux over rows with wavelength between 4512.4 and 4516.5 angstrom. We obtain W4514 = 1.817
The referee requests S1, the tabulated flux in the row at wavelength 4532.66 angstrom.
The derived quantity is 1.547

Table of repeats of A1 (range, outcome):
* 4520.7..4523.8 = 1.38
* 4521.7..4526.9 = 1.37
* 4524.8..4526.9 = 1.4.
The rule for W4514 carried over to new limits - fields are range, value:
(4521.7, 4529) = 1.417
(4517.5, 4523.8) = 2.006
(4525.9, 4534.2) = 1.685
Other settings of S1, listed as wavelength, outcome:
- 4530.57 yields 1.363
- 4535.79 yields 1.644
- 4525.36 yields 1.395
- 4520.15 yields 1.754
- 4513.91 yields 1.817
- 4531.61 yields 1.484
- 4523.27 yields 1.348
